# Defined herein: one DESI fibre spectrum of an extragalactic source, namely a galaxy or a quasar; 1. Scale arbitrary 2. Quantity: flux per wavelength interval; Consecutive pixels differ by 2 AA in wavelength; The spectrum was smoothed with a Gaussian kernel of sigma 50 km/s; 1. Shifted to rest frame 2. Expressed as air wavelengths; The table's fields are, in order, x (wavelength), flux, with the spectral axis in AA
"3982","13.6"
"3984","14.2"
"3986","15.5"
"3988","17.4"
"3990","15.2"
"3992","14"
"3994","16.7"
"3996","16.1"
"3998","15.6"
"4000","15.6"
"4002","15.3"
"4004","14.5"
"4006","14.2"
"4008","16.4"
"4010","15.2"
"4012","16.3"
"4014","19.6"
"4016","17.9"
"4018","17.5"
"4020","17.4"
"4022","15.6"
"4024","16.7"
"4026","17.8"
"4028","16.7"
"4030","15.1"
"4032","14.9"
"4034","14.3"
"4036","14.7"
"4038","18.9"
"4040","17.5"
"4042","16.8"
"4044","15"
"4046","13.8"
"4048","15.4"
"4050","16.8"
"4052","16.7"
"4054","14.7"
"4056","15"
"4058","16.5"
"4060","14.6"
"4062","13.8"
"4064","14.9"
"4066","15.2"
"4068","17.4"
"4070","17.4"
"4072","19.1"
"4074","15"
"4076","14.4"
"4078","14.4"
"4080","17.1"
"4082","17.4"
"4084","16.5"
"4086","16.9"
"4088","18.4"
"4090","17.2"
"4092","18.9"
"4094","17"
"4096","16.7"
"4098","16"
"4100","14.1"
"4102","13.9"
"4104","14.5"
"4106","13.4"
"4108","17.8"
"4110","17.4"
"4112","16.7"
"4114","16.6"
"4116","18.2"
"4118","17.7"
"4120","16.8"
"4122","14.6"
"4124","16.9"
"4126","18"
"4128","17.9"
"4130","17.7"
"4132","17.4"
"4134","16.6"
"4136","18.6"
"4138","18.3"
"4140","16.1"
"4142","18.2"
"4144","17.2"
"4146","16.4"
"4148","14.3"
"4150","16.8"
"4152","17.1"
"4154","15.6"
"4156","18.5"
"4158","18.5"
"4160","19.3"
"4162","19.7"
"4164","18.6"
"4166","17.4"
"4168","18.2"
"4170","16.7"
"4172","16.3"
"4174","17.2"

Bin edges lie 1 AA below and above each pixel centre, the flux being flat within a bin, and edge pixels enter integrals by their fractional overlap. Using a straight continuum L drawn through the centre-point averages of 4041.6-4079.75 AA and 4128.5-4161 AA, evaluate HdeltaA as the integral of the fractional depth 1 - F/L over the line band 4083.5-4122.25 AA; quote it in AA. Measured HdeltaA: -0.1 AA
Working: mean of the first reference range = 15.6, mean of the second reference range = 17.3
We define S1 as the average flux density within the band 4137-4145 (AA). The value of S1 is 17.5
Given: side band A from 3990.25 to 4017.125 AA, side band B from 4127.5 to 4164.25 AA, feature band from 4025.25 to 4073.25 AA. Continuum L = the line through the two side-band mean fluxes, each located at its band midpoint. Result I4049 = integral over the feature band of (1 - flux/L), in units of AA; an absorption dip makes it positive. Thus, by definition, 1.4 AA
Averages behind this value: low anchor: 15.9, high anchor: 17.5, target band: 15.9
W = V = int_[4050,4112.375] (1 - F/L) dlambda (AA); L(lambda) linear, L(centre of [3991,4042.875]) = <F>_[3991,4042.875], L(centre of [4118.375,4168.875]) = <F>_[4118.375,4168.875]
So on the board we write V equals 2.6 AA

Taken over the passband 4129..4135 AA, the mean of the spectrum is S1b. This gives 17.2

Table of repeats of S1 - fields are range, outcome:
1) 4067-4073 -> 18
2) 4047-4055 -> 15.9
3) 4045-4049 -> 14.6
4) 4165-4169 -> 17.8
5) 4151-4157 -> 17.1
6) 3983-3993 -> 15.3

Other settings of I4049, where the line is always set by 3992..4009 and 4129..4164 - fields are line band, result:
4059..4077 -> 0.7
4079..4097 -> -0.7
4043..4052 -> 0.4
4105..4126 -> 0.4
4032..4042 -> -0.2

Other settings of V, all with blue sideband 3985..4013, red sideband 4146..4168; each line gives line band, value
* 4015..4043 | -1.1 AA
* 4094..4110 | 1.3 AA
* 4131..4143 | -0.2 AA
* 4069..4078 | 0.1 AA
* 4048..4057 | 0.3 AA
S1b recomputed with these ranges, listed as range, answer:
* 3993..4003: 15.9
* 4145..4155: 16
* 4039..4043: 17.1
